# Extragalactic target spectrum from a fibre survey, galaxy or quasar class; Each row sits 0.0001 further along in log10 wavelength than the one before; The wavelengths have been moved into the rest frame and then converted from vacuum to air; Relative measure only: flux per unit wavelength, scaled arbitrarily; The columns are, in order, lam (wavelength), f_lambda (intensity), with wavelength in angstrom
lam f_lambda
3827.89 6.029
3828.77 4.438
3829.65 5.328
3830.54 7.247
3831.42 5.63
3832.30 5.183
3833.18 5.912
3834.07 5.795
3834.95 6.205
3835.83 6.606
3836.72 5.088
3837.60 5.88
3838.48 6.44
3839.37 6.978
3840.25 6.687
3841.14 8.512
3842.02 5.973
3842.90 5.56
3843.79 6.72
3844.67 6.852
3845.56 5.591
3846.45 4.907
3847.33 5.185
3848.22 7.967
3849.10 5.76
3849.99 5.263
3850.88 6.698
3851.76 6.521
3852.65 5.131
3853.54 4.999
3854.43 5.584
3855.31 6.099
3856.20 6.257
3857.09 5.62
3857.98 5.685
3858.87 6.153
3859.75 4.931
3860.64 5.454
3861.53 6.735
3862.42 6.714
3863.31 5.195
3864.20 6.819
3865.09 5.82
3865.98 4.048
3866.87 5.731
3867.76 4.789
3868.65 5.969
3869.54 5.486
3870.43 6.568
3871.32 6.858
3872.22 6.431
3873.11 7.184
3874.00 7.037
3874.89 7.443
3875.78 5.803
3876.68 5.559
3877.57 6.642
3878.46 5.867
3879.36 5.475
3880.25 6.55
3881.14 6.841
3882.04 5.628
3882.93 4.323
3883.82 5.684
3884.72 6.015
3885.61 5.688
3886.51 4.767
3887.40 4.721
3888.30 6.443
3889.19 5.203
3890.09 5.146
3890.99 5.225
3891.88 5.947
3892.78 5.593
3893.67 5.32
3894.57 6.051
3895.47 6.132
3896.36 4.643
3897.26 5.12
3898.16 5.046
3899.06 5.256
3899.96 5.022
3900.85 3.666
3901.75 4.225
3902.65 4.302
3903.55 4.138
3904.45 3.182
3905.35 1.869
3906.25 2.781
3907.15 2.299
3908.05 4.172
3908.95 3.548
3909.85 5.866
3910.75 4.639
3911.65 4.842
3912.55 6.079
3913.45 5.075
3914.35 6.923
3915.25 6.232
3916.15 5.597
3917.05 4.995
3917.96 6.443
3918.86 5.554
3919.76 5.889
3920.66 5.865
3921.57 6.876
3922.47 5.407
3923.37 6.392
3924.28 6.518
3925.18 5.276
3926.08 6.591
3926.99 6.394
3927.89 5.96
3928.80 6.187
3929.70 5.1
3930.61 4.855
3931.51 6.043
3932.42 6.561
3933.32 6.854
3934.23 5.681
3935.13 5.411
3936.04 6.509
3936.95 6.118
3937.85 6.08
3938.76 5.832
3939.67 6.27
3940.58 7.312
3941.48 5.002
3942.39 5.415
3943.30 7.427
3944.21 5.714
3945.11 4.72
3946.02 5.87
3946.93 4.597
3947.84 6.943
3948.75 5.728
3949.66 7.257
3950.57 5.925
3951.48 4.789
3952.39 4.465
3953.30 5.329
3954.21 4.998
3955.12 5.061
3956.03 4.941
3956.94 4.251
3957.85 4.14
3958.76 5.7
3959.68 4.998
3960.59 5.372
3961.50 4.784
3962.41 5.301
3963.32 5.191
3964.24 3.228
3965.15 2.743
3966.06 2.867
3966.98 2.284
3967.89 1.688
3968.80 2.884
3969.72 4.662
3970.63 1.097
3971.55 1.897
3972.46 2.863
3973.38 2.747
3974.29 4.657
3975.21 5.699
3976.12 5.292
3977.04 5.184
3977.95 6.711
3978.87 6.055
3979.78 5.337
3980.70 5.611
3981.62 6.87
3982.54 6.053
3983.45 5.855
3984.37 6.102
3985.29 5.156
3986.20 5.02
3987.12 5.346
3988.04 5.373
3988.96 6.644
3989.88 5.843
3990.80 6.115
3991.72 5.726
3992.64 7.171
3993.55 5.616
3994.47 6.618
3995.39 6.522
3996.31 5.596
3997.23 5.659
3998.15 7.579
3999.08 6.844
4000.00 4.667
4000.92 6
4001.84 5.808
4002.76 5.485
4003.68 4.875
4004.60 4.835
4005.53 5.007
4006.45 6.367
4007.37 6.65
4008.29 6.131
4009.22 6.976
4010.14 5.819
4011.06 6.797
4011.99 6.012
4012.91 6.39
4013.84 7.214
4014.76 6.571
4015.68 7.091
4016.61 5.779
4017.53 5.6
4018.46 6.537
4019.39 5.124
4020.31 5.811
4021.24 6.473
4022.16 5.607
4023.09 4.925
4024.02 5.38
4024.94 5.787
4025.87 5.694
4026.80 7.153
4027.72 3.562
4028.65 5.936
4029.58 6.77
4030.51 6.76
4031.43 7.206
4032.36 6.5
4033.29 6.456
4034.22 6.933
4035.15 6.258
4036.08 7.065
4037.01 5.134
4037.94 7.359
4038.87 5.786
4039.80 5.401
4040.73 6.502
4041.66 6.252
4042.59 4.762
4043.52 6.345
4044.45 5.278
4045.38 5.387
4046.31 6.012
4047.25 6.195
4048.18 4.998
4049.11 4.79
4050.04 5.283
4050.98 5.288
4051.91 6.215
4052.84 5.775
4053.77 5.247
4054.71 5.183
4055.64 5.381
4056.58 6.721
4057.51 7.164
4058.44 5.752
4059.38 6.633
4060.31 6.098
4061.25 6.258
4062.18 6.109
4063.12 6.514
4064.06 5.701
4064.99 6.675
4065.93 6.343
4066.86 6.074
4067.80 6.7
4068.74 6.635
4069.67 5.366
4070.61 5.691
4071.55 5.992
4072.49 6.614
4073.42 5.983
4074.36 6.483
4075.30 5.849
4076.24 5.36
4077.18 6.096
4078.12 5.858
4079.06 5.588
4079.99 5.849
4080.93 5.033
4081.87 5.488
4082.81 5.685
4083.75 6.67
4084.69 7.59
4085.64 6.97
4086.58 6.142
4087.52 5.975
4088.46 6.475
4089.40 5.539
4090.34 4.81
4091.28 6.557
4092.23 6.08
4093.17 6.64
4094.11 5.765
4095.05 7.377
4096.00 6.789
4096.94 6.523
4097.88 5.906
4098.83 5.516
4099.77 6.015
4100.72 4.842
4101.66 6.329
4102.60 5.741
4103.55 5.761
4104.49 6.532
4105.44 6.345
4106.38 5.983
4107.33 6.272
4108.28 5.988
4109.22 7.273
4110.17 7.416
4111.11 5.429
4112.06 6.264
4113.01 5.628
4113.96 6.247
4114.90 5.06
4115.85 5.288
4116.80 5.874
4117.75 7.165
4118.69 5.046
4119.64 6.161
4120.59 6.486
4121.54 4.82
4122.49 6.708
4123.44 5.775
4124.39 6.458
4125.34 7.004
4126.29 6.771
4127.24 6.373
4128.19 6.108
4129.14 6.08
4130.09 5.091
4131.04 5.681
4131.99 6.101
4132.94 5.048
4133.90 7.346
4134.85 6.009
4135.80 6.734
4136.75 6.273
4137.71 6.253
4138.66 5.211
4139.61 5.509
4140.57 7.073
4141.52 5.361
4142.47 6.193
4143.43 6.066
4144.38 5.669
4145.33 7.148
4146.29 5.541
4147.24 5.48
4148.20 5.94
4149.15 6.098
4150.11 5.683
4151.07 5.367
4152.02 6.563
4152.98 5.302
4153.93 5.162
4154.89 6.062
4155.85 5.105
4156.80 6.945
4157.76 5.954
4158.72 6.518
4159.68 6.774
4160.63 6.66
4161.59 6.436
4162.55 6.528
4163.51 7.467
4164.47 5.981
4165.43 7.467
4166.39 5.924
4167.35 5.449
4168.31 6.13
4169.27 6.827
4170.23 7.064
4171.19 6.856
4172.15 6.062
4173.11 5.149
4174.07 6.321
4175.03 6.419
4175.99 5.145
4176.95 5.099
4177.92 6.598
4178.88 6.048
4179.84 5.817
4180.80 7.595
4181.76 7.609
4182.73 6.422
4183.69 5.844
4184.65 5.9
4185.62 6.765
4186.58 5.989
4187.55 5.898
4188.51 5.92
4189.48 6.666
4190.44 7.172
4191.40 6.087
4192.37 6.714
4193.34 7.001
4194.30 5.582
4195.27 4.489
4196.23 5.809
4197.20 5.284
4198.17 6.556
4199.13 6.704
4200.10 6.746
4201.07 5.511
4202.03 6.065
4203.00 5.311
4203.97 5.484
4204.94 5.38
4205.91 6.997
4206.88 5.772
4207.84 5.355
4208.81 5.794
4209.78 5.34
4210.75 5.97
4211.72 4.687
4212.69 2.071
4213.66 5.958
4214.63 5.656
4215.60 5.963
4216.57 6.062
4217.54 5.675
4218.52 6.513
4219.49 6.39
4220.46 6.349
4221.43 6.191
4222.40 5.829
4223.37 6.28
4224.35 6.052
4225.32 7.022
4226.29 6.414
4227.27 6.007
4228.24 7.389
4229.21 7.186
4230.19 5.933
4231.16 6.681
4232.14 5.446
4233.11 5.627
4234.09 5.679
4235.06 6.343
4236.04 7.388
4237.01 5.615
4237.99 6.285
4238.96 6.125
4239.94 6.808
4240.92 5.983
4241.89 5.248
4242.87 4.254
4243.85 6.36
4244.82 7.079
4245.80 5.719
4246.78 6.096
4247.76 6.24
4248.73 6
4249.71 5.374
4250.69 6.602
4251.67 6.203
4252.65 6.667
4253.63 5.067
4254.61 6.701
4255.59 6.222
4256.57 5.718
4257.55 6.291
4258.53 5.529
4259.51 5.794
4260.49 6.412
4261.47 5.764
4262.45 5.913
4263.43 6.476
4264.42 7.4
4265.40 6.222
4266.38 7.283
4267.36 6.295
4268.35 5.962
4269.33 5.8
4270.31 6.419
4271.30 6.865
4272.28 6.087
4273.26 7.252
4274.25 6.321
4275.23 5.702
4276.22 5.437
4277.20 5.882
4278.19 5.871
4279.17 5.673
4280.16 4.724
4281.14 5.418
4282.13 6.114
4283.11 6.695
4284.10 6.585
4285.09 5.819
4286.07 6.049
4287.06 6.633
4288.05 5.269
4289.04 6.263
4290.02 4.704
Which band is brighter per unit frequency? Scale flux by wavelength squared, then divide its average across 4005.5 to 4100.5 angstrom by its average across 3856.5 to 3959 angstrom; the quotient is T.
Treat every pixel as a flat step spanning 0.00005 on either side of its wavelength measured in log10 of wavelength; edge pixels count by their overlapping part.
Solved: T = 1.2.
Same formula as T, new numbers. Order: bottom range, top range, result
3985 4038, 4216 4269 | 1.14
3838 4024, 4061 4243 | 1.22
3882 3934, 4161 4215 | 1.32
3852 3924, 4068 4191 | 1.27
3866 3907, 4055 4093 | 1.25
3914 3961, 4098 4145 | 1.15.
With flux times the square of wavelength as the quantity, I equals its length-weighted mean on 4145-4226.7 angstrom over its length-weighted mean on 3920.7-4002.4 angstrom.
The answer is 1.3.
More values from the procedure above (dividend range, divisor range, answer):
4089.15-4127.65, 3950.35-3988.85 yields 1.41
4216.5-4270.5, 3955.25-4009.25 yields 1.37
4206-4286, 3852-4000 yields 1.31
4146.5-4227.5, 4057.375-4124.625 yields 1.04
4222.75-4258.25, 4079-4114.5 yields 1.08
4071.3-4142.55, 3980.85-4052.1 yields 1.06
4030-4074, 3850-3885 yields 1.12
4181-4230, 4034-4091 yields 1.08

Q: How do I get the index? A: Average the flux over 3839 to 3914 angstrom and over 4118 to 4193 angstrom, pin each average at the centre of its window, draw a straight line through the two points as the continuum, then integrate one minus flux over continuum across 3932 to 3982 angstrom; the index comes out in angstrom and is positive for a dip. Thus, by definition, 6.1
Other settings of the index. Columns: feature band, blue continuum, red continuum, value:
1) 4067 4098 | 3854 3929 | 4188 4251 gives -1.7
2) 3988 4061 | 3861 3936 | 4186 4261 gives -3.7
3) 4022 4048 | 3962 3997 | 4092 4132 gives -2.9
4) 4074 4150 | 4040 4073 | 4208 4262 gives -1.4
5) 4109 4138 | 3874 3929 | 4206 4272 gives -1.4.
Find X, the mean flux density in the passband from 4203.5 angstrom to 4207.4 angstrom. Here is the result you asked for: 5.91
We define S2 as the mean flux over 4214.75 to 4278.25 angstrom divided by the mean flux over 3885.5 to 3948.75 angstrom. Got 1.14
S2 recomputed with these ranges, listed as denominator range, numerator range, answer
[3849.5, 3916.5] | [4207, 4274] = 1.12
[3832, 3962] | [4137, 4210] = 1.08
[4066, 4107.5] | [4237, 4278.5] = 1.01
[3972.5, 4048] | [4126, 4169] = 1.03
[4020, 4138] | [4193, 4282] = 0.99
